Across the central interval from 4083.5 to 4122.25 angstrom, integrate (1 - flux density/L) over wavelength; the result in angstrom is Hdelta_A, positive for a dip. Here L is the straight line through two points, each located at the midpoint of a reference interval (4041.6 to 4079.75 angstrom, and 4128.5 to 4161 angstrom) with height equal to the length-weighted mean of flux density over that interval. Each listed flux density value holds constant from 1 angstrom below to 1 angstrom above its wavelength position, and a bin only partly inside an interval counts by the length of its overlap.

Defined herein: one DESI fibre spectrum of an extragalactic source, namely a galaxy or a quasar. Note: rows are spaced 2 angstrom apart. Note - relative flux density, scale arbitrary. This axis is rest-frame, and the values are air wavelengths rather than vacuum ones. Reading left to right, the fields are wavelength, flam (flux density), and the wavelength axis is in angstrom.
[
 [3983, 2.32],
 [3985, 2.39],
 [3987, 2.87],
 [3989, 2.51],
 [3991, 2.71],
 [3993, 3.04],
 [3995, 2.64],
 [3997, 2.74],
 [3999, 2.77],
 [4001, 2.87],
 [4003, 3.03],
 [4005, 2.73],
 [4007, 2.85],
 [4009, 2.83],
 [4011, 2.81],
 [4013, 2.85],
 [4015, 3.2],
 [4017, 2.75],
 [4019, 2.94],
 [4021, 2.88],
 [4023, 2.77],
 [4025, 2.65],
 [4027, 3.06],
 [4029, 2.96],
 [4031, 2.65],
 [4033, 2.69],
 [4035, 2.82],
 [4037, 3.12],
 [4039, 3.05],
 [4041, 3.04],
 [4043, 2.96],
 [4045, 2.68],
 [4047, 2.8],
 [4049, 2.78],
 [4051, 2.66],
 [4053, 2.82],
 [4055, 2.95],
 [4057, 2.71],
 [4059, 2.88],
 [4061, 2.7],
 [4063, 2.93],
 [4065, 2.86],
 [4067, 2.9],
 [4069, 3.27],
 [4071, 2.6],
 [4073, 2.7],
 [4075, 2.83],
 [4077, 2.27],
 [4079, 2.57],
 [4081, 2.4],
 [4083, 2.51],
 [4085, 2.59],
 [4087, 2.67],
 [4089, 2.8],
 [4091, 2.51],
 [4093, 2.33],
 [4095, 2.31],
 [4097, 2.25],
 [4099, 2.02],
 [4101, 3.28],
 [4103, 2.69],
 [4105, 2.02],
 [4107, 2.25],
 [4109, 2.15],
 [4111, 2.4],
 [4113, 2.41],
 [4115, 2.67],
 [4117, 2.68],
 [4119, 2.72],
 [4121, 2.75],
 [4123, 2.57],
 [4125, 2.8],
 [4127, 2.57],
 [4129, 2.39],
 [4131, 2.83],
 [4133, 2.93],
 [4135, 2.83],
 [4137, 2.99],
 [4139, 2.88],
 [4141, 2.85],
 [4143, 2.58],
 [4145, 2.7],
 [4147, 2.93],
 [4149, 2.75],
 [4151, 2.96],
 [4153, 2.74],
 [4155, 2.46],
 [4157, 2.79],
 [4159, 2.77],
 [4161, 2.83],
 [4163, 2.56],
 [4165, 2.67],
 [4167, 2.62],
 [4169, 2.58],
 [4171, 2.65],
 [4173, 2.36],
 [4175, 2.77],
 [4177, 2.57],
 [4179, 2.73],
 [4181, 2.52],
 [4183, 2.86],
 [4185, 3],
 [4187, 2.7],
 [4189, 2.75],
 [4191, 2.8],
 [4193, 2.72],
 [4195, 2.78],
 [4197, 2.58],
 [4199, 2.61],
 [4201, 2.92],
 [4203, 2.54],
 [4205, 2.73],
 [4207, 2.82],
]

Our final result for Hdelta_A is 3.9 angstrom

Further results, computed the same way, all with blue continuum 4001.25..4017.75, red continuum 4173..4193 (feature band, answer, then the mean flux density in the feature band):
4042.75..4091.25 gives 1.7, 2.73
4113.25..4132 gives 0.8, 2.65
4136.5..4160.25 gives -0.2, 2.78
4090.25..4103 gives 1.5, 2.47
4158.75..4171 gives 0.3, 2.66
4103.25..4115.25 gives 2.0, 2.32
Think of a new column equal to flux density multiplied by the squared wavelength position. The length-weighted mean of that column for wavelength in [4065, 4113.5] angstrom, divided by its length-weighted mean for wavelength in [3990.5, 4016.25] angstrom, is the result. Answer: 0.9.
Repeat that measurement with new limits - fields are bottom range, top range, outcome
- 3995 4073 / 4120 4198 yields 1.01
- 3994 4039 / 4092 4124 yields 0.91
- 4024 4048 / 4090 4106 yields 0.87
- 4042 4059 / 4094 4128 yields 0.92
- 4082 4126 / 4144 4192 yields 1.11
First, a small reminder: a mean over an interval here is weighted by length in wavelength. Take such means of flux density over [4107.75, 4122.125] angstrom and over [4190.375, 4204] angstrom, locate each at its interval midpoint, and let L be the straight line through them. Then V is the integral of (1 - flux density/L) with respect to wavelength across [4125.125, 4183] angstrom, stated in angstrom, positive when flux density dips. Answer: -2.14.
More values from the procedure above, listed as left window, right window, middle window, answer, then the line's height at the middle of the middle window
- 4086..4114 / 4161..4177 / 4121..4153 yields -3.0 angstrom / 2.53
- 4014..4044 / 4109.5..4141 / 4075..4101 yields 2.7 angstrom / 2.77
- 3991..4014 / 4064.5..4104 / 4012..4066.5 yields -2.5 angstrom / 2.73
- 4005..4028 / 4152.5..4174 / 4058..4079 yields 0.0 angstrom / 2.78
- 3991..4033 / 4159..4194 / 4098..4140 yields 2.0 angstrom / 2.74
